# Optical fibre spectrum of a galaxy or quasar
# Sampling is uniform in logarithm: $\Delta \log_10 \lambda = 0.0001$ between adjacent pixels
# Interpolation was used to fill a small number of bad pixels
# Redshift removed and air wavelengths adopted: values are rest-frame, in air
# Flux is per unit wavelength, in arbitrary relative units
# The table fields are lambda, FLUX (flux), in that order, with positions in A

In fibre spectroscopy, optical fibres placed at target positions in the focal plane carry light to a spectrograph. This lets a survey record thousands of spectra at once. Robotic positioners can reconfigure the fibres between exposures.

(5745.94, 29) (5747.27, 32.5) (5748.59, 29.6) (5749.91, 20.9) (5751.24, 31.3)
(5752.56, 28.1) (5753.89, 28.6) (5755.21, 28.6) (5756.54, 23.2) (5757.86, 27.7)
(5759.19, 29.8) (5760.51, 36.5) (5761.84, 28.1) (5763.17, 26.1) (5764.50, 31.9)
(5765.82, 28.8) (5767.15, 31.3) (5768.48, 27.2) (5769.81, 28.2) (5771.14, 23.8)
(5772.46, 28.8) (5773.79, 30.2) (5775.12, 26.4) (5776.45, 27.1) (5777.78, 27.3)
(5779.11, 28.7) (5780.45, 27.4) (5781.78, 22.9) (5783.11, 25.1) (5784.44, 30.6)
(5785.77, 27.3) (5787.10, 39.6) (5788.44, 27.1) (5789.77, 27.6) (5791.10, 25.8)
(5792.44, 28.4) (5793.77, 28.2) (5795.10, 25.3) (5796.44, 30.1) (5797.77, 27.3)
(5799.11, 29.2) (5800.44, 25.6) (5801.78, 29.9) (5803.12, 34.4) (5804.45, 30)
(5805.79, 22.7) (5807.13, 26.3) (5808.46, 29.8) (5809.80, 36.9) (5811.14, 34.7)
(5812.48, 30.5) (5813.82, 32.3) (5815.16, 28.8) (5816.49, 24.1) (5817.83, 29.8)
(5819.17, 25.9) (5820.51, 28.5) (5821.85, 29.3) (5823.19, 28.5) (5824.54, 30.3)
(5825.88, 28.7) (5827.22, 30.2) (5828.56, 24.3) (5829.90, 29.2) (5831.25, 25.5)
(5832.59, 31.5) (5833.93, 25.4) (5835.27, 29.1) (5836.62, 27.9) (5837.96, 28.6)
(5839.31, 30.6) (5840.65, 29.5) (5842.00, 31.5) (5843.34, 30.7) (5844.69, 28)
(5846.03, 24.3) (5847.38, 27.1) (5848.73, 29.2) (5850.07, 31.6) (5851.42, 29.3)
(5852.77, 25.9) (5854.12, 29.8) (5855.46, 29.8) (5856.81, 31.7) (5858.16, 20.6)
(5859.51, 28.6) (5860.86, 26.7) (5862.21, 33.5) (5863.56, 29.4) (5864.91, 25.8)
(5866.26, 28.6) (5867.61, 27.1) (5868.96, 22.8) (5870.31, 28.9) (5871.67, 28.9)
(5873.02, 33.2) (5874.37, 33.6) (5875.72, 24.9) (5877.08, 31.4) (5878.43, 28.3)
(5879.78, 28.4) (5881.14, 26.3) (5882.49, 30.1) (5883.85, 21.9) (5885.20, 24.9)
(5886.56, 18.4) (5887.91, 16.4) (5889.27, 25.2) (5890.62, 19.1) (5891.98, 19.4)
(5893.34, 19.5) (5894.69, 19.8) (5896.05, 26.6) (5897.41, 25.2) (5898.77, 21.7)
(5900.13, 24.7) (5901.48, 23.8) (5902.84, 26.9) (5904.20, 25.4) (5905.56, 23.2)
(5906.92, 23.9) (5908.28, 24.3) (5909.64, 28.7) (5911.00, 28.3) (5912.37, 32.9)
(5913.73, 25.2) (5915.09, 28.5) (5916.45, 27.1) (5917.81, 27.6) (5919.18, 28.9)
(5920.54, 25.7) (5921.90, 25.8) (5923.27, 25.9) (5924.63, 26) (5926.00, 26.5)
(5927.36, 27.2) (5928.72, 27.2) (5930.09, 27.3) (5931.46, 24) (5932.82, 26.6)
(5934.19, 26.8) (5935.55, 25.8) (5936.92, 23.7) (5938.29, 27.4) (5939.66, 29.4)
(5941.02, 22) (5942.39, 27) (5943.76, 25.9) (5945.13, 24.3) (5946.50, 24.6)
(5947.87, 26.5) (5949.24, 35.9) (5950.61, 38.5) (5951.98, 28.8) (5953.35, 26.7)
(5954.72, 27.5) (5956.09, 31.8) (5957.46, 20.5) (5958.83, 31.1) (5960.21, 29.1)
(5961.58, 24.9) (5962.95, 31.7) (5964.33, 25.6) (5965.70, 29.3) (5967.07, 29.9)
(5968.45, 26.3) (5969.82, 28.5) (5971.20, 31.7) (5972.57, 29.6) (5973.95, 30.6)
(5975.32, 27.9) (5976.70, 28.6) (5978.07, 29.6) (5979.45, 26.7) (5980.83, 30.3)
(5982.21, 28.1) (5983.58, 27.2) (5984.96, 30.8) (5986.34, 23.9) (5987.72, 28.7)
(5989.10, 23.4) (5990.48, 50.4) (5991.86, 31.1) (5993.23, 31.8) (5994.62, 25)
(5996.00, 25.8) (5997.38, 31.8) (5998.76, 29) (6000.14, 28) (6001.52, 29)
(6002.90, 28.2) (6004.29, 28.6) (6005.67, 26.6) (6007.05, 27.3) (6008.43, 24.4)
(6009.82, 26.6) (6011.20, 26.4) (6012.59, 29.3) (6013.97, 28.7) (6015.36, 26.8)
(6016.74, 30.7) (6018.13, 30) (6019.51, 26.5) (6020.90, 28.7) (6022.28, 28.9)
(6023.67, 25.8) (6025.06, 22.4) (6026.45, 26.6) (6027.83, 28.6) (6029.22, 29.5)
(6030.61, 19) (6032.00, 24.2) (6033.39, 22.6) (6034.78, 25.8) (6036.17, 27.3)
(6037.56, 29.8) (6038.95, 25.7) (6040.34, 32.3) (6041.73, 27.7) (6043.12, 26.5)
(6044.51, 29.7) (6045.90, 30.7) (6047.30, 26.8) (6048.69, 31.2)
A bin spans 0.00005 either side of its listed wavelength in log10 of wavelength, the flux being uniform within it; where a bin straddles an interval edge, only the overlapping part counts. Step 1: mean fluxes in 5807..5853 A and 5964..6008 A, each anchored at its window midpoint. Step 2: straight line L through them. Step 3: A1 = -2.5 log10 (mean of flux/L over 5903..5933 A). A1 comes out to 0.093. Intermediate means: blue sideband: 29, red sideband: 29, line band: 26.6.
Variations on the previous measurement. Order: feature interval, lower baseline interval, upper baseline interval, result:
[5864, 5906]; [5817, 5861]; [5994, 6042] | 0.12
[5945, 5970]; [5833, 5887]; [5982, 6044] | -0.02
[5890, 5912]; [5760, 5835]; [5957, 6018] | 0.20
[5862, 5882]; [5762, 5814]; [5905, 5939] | -0.05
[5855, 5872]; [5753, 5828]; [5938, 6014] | 0.03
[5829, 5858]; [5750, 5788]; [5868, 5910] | -0.09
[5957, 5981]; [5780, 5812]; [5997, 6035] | -0.04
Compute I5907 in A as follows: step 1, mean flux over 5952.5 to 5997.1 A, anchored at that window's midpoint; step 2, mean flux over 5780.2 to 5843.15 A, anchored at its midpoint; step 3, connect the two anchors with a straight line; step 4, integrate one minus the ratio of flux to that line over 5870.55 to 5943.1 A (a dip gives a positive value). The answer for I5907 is 7.7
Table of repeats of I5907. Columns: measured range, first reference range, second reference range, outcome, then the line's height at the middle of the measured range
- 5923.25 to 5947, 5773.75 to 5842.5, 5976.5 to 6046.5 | 1.9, 28.3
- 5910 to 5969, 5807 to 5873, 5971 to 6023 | 2.7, 28.8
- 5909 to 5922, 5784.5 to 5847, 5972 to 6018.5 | 0.4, 28.9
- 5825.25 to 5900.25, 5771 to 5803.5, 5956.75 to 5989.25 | 3.2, 28.2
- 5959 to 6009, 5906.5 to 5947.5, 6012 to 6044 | -3.8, 26.8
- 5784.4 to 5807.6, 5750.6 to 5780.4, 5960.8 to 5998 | 0.0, 28.6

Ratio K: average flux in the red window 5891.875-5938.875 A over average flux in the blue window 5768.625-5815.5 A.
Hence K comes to 0.9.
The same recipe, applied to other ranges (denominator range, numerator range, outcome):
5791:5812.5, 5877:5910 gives 0.82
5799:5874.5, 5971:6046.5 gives 0.98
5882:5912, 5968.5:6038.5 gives 1.19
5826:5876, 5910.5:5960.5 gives 0.96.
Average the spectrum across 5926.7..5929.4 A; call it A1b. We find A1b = 27.3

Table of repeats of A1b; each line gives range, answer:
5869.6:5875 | 31.1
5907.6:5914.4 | 27.9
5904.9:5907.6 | 23.6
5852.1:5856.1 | 28.5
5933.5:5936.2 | 26.3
